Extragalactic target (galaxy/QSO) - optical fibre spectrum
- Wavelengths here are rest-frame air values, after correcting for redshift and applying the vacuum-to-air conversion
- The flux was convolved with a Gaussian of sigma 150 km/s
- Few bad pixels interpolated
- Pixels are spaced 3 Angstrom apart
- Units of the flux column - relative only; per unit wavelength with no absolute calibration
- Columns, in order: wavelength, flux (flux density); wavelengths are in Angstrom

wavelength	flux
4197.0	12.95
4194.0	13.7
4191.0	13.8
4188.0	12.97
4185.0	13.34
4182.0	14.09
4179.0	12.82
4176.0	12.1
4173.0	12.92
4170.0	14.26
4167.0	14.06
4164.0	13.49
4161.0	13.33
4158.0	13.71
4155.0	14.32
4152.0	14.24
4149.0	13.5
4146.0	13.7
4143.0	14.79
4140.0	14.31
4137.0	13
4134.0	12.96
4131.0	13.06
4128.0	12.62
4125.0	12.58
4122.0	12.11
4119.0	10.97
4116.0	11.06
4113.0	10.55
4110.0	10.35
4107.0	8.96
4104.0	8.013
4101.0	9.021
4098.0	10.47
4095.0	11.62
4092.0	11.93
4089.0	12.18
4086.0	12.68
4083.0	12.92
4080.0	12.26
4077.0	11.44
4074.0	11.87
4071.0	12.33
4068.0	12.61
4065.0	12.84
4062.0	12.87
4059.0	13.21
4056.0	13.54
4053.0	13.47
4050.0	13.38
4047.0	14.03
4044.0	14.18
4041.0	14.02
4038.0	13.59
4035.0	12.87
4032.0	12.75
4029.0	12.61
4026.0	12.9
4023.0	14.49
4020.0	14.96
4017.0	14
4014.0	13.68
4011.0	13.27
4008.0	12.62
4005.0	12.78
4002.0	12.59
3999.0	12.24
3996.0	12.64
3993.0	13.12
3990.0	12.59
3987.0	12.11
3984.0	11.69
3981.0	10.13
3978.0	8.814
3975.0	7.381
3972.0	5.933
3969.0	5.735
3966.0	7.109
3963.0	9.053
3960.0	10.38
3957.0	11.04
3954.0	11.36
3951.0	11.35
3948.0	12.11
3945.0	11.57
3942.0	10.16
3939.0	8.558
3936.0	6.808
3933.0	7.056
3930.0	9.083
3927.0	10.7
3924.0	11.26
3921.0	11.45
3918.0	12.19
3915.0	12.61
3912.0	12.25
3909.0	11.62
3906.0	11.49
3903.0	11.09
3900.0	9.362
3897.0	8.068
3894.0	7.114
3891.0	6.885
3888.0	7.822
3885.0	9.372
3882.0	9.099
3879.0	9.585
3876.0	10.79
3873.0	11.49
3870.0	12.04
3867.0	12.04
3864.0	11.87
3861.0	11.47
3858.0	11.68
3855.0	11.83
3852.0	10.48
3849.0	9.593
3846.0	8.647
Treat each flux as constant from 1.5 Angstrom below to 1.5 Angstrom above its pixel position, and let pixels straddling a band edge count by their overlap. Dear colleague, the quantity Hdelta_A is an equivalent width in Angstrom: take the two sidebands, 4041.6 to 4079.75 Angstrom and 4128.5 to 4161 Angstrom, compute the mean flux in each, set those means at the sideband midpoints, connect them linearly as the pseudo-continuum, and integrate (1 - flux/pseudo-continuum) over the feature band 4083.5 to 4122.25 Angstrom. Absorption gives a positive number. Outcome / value 7.45 Angstrom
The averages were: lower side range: 13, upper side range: 13.7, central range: 10.8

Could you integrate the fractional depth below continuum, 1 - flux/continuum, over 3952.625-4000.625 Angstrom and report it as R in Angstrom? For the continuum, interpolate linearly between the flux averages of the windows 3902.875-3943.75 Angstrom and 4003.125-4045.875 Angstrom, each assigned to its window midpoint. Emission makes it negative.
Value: 7.9 Angstrom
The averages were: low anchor 10.4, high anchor 13.5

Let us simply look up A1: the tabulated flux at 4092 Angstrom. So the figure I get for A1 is 11.93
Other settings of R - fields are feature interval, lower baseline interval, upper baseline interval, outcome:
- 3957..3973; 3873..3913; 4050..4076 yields 4.30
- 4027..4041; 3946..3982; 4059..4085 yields -2.17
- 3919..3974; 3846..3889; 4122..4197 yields 9.09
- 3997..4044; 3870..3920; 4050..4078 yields -4.83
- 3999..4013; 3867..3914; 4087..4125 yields -3.27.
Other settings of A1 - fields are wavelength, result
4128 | 12.62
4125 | 12.58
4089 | 12.18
